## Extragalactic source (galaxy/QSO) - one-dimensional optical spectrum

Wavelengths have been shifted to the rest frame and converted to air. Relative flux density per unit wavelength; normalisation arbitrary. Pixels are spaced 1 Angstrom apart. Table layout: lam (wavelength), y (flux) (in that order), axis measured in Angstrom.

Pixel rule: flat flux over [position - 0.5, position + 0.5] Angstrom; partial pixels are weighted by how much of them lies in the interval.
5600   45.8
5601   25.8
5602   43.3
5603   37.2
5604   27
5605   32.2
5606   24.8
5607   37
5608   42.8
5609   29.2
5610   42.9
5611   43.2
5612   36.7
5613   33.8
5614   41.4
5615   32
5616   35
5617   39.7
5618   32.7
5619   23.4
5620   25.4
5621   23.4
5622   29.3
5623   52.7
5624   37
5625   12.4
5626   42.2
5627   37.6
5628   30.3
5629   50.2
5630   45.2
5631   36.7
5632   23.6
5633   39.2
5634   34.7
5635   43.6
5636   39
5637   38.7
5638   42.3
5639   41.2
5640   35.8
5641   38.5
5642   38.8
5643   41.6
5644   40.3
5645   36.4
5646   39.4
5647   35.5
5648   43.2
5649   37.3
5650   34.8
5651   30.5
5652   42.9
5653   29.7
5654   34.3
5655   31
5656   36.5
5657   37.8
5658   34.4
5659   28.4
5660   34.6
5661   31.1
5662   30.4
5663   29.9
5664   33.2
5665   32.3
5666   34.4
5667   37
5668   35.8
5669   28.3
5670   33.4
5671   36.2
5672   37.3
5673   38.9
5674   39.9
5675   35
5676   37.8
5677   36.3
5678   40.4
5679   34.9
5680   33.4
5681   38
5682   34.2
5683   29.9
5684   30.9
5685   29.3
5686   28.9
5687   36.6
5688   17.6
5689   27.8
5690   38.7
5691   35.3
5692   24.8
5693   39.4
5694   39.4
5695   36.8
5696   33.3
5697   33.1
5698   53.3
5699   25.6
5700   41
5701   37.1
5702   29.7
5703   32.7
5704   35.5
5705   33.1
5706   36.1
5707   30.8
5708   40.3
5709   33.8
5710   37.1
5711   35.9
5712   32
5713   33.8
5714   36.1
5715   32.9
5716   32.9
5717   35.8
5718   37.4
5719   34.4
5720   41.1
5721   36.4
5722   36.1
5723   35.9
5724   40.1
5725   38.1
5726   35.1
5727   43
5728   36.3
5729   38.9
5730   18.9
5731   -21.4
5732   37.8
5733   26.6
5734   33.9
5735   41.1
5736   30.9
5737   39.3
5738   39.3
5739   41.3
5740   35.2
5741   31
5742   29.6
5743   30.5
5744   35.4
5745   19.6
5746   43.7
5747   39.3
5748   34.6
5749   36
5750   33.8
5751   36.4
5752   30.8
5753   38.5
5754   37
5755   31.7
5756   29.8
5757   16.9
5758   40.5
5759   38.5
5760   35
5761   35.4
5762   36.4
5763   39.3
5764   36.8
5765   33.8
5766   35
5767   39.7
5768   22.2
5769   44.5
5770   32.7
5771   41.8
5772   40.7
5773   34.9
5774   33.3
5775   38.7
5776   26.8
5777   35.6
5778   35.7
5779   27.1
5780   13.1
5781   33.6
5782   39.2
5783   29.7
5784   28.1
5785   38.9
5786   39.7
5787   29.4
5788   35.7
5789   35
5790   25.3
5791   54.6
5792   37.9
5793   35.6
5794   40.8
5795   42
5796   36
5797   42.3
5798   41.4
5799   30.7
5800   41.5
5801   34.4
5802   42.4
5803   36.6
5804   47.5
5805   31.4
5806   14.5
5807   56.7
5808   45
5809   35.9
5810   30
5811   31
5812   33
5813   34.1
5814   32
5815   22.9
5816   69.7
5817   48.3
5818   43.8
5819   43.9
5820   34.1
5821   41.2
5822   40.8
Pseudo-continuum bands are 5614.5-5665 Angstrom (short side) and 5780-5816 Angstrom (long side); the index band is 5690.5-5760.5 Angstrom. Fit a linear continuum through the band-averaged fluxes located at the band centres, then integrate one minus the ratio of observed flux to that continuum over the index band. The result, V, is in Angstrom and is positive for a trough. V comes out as 3.4 Angstrom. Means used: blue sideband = 35.4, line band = 34.2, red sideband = 36.3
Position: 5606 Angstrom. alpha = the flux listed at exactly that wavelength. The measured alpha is 24.8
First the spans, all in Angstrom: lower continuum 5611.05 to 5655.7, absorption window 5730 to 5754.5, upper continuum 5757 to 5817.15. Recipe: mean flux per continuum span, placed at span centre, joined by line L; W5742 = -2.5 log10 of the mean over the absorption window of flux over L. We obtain 0.12 mag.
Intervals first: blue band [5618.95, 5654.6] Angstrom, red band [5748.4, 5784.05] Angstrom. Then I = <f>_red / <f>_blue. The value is 0.9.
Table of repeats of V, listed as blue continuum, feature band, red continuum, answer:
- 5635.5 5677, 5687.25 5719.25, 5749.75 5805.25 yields 1.1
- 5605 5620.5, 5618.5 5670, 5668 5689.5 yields -1.8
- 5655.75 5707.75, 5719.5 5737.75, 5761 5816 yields 1.1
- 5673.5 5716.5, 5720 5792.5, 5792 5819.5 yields 5.5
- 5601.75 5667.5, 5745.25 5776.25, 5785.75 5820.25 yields 1.9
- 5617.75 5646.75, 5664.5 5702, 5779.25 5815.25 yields 1.5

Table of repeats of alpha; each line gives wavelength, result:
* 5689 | 27.8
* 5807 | 56.7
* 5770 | 32.7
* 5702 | 29.7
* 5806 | 14.5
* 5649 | 37.3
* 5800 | 41.5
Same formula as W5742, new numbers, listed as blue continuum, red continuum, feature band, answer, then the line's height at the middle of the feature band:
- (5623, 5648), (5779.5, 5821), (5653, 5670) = 0.15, 37.8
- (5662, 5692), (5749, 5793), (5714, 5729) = -0.09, 34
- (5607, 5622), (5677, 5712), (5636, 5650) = -0.14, 34.3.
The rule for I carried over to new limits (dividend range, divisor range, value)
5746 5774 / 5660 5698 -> 1.04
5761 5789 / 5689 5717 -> 0.97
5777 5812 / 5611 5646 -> 0.98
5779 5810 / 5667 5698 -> 1.05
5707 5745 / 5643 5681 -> 0.95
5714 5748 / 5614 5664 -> 0.94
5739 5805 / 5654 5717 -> 1.03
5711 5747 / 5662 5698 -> 0.98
